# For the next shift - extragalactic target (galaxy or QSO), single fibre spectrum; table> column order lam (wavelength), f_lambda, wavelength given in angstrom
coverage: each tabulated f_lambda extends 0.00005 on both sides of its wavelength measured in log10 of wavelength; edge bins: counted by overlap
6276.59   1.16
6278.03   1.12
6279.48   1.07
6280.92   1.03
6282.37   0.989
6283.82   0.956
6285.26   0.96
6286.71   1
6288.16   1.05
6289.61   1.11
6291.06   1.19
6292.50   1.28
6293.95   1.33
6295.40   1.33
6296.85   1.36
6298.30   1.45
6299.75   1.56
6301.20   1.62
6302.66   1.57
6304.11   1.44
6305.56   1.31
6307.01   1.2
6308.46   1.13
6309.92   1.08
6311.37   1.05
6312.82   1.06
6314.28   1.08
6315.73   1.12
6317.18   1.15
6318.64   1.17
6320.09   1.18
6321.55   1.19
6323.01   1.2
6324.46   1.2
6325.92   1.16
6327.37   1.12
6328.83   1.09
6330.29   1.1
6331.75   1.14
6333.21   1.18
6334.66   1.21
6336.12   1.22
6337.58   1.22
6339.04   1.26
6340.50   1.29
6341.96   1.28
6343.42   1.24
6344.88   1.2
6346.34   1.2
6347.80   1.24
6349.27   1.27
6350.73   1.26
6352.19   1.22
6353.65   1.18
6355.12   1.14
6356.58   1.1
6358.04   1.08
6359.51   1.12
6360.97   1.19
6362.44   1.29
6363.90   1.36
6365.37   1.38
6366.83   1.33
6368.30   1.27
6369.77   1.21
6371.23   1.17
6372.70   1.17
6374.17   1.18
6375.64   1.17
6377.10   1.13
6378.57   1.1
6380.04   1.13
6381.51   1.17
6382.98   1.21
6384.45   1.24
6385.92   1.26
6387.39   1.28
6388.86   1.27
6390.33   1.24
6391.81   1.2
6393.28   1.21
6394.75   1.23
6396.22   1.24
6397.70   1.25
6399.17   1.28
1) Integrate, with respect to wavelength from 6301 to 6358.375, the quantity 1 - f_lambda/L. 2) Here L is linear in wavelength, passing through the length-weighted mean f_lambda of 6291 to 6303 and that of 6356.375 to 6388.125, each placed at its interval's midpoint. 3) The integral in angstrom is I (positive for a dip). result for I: 5.40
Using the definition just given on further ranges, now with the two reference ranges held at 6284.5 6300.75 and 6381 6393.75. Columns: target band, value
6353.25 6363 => 0.6 angstrom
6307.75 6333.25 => 2.2 angstrom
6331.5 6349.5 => 0.1 angstrom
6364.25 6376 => -0.1 angstrom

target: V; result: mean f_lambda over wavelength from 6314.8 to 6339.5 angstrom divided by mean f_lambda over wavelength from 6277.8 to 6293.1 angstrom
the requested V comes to 1.1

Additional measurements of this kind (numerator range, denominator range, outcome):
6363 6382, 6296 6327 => 0.97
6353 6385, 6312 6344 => 1.02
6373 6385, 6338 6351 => 0.93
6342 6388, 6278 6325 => 1.01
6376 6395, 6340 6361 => 1.00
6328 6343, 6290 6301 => 0.88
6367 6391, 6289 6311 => 0.91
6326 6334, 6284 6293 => 1.04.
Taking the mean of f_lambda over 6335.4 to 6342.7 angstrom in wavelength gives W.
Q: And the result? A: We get 1.25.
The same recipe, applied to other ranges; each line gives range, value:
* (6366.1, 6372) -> 1.24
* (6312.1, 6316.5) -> 1.09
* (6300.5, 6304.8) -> 1.54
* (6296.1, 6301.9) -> 1.5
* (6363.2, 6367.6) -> 1.36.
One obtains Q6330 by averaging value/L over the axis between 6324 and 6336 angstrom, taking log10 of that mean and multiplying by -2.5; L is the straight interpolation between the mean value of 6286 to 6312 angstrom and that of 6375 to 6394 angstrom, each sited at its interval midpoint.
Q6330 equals 0.09 mag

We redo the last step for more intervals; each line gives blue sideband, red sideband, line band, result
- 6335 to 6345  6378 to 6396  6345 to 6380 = 0.02 mag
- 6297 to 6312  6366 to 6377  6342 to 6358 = 0.05 mag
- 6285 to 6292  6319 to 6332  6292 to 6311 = -0.22 mag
